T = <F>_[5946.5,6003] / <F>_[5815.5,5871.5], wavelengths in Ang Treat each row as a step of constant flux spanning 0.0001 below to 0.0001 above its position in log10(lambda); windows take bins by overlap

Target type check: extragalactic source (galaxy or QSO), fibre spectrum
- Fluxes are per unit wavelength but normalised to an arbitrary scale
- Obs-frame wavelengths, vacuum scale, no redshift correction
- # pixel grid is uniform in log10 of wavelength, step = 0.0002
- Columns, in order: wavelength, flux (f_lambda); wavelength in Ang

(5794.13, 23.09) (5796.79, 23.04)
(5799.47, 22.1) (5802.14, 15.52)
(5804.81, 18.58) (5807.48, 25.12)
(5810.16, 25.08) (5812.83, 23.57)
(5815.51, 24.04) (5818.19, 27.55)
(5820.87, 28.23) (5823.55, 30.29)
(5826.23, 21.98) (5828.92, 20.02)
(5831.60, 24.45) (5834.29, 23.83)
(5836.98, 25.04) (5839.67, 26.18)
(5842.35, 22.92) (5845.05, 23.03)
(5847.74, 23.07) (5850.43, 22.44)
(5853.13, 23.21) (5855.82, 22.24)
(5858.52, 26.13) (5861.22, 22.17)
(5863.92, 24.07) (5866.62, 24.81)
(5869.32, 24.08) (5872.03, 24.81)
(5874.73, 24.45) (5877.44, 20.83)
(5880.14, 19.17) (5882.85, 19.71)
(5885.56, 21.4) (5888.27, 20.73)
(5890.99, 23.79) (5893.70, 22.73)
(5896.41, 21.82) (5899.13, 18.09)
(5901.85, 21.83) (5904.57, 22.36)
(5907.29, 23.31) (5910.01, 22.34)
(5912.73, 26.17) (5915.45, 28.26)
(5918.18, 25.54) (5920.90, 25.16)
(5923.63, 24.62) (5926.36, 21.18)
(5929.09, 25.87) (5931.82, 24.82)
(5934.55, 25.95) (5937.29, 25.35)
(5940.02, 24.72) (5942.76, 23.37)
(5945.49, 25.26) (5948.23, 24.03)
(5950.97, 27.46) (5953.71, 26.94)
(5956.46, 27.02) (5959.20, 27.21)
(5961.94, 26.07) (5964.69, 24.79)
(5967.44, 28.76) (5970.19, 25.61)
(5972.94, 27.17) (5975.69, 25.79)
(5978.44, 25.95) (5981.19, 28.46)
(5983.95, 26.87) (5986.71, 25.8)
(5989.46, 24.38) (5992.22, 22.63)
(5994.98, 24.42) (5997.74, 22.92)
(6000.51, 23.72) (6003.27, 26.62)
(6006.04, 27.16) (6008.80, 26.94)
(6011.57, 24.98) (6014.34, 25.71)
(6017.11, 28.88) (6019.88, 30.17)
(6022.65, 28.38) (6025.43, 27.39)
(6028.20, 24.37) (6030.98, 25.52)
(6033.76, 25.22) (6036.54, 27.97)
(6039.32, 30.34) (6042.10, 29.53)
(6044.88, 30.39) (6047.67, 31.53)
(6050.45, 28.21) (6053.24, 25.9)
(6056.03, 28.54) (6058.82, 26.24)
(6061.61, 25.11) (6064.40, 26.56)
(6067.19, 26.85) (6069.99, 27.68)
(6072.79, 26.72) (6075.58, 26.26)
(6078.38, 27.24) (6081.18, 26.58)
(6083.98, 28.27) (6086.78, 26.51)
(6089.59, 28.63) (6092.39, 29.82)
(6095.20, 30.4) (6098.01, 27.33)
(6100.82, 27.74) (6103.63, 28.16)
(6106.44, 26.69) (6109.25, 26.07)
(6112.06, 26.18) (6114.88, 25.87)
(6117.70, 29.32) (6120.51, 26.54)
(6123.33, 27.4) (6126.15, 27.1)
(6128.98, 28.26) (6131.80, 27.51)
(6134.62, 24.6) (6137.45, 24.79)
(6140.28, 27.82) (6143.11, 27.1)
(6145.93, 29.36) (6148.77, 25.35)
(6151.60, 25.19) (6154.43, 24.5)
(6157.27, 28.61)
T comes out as 1.1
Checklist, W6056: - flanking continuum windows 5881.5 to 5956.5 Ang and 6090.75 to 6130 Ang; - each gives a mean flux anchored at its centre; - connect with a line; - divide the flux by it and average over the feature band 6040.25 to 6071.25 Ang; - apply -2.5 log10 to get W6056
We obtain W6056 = -0.05 mag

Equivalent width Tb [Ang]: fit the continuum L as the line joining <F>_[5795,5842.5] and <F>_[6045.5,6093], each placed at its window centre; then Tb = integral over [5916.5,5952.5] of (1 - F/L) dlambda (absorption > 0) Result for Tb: 0.8 Ang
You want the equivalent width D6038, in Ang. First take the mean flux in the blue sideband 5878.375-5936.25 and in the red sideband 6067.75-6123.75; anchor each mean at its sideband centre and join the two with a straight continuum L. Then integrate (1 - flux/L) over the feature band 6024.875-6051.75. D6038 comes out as -2.0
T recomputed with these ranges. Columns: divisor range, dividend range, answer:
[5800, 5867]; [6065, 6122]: 1.16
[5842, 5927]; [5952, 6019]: 1.13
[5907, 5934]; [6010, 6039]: 1.09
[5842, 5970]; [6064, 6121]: 1.15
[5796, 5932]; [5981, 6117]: 1.16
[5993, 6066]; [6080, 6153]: 1.01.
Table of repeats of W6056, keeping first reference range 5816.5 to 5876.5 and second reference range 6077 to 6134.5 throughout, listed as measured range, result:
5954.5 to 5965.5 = -0.03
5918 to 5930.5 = 0.04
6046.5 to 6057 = -0.06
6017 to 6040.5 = -0.04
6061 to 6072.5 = 0.02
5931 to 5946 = 0.02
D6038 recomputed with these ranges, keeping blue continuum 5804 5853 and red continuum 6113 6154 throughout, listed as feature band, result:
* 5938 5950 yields 0.3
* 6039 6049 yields -1.7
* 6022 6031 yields -0.2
